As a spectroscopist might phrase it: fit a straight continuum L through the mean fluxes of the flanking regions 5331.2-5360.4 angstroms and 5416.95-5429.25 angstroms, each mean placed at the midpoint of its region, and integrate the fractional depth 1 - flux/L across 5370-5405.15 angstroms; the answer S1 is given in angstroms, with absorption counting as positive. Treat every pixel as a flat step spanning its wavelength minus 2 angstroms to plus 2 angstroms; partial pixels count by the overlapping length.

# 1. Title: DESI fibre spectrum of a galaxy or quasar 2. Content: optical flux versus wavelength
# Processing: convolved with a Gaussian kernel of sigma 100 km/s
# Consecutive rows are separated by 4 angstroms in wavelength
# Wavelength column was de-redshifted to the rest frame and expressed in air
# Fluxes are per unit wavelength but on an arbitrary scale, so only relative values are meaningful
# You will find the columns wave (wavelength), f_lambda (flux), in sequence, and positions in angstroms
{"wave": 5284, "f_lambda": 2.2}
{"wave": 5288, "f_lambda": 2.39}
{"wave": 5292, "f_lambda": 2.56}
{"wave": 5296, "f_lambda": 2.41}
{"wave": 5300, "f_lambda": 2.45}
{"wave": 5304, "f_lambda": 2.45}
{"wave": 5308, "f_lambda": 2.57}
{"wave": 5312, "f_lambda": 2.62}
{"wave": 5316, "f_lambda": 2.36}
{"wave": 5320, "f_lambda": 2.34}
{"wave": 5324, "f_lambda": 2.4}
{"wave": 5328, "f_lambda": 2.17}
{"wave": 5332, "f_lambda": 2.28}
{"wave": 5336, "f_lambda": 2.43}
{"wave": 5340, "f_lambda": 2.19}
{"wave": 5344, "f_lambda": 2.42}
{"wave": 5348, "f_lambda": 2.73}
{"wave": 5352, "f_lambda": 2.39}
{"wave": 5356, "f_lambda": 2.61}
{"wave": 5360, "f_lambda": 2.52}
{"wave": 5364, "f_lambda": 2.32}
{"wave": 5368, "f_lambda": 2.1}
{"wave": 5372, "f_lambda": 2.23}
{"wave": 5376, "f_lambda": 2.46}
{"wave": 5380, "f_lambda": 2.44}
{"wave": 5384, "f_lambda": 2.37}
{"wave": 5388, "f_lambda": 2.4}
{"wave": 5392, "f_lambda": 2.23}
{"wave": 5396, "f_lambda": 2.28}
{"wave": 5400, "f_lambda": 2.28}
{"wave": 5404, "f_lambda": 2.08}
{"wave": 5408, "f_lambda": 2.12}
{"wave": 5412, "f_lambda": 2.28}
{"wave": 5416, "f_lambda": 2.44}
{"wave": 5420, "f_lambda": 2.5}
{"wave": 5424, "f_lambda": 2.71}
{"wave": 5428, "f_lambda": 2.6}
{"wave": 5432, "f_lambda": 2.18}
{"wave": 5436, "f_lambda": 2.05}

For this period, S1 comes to 2.9 angstroms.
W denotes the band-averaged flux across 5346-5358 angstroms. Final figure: 2.58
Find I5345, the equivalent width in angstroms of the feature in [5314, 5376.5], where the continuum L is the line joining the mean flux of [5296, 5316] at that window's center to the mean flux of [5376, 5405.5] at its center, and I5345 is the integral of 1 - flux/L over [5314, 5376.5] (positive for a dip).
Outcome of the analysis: 1.0 angstroms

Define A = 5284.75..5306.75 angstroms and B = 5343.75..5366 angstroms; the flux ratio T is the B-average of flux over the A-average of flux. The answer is 1.0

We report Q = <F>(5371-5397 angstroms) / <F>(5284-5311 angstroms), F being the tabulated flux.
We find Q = 1.0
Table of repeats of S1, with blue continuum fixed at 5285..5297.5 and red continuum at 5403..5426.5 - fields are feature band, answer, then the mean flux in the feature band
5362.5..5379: 0.75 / 2.29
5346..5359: -0.91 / 2.57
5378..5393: 0.11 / 2.37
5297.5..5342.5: 0.60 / 2.39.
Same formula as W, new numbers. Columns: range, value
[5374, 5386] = 2.42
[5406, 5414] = 2.2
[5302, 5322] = 2.47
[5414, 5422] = 2.47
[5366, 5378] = 2.26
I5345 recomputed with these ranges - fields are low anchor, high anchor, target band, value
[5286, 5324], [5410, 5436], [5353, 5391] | 0.9 angstroms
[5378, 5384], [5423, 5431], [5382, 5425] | 3.0 angstroms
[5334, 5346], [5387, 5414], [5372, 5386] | -0.8 angstroms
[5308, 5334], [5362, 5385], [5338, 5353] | -0.5 angstroms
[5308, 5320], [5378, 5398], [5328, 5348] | 0.7 angstroms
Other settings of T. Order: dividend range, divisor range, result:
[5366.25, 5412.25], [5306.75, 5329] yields 0.94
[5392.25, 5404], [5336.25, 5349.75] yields 0.92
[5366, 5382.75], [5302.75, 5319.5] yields 0.93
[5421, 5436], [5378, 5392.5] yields 1.03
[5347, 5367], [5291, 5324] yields 1.01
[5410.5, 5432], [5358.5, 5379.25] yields 1.07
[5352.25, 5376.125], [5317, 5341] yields 1.03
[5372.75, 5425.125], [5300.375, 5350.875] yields 0.97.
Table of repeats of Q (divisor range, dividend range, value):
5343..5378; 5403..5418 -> 0.93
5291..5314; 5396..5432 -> 0.94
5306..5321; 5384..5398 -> 0.93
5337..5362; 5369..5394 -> 0.95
